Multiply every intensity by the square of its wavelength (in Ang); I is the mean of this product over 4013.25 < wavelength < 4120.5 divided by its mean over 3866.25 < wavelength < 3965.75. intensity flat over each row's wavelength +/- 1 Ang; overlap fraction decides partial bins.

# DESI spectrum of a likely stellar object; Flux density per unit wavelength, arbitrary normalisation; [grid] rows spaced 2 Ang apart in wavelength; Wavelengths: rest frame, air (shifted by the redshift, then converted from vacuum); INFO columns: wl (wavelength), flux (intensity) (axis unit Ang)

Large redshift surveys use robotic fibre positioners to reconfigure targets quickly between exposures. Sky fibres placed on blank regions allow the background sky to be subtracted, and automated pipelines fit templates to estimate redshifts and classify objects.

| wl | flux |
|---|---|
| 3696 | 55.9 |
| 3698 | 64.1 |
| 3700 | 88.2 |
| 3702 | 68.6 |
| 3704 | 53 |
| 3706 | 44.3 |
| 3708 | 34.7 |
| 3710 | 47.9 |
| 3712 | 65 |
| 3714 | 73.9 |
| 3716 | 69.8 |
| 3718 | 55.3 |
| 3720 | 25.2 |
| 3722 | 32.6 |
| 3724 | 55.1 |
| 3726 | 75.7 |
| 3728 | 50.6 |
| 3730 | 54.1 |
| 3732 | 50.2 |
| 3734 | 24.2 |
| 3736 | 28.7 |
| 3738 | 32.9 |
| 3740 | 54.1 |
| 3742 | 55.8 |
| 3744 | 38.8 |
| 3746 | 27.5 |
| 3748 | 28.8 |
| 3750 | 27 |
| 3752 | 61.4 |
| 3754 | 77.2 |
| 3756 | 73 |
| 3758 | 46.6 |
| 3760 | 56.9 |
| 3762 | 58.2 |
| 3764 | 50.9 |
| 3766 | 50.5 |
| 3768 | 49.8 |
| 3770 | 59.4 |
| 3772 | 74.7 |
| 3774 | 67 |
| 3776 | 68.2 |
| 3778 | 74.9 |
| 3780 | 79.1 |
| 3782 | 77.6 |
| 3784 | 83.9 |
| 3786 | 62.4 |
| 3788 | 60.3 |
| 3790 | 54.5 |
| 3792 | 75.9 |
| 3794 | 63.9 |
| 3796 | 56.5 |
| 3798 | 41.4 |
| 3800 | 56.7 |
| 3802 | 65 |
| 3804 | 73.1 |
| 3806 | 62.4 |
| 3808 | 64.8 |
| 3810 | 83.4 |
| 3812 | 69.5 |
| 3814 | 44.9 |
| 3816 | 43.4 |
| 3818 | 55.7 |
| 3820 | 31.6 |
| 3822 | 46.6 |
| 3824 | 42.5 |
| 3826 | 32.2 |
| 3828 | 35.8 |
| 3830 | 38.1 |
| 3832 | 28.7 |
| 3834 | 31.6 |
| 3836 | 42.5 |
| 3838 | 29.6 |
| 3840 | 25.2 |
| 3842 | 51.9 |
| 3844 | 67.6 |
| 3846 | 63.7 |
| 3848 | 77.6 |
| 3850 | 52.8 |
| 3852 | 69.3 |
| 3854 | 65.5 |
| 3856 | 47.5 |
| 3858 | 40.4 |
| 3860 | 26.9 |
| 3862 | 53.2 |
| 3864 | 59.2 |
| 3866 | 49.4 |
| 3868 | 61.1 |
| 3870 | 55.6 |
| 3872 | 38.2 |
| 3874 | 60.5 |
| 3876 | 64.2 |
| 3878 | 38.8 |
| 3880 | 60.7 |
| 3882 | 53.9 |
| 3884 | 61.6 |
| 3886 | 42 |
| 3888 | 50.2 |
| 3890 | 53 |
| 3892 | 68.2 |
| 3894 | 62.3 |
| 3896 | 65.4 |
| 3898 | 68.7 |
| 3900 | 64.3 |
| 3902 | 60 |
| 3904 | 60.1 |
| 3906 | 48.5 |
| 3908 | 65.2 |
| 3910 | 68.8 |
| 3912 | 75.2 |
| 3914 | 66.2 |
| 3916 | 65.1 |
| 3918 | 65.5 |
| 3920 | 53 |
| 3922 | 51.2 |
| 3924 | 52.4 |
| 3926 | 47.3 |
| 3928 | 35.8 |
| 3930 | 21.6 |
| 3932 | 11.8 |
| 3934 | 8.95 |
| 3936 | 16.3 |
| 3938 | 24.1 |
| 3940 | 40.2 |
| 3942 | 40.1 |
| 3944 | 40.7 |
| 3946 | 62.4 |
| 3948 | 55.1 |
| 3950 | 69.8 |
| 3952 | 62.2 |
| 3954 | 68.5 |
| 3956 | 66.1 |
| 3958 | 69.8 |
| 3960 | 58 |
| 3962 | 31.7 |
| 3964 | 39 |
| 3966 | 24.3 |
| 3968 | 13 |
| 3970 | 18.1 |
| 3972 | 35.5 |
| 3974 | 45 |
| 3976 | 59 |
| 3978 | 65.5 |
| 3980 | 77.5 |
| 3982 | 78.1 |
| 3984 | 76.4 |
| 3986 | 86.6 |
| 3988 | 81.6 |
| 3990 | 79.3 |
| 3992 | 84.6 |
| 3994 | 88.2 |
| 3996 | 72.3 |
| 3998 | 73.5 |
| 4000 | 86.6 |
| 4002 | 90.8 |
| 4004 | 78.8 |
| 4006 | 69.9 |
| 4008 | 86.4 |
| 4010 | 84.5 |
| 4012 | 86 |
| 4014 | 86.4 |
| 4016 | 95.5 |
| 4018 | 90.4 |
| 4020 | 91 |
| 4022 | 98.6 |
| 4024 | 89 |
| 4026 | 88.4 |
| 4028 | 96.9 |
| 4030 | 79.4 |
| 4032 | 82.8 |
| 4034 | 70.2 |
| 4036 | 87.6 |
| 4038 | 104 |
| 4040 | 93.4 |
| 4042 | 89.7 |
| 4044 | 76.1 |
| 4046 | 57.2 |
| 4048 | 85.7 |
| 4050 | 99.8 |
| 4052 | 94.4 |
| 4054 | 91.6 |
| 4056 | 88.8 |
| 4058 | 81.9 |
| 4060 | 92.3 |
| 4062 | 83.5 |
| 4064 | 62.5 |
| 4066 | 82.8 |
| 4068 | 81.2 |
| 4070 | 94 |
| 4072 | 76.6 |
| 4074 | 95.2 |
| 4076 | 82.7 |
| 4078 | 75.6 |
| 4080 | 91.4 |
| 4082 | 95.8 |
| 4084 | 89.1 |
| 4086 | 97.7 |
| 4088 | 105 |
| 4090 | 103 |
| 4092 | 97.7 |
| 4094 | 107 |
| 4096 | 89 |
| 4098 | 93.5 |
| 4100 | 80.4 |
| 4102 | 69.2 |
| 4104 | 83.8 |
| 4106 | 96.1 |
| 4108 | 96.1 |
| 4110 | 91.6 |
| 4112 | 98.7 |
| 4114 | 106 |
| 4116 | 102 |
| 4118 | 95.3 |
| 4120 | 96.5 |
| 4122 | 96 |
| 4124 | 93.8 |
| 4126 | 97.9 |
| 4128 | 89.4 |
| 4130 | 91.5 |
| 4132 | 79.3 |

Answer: 1.85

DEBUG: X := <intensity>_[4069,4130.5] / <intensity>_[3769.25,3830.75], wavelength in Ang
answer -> 1.6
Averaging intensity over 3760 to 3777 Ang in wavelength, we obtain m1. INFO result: 59.7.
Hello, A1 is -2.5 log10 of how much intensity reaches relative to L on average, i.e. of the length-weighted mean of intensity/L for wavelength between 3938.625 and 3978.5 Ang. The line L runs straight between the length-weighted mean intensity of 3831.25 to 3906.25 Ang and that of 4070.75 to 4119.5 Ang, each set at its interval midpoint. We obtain 0.39 mag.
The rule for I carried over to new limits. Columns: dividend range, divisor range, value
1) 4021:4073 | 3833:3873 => 1.87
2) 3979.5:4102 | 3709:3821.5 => 1.77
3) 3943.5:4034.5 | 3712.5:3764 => 1.62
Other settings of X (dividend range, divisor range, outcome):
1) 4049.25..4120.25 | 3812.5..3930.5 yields 1.74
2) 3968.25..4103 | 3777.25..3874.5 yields 1.52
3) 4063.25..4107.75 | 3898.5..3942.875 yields 1.87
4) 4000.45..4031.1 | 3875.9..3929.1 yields 1.51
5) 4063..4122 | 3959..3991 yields 1.68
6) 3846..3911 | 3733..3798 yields 1.01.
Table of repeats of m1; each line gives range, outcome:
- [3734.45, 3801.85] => 56.6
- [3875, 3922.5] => 59.8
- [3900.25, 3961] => 51.2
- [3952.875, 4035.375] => 71.8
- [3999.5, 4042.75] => 87.6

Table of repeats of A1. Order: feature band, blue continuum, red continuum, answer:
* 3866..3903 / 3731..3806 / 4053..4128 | 0.21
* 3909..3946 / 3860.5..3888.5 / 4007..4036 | 0.42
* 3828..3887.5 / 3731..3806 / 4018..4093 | 0.31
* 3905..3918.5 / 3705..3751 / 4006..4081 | 0.07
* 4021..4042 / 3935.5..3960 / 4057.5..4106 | -0.19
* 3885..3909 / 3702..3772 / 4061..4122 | 0.16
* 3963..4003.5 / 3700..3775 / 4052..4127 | 0.24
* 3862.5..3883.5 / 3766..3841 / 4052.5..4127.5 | 0.18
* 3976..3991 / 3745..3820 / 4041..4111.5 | 0.04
